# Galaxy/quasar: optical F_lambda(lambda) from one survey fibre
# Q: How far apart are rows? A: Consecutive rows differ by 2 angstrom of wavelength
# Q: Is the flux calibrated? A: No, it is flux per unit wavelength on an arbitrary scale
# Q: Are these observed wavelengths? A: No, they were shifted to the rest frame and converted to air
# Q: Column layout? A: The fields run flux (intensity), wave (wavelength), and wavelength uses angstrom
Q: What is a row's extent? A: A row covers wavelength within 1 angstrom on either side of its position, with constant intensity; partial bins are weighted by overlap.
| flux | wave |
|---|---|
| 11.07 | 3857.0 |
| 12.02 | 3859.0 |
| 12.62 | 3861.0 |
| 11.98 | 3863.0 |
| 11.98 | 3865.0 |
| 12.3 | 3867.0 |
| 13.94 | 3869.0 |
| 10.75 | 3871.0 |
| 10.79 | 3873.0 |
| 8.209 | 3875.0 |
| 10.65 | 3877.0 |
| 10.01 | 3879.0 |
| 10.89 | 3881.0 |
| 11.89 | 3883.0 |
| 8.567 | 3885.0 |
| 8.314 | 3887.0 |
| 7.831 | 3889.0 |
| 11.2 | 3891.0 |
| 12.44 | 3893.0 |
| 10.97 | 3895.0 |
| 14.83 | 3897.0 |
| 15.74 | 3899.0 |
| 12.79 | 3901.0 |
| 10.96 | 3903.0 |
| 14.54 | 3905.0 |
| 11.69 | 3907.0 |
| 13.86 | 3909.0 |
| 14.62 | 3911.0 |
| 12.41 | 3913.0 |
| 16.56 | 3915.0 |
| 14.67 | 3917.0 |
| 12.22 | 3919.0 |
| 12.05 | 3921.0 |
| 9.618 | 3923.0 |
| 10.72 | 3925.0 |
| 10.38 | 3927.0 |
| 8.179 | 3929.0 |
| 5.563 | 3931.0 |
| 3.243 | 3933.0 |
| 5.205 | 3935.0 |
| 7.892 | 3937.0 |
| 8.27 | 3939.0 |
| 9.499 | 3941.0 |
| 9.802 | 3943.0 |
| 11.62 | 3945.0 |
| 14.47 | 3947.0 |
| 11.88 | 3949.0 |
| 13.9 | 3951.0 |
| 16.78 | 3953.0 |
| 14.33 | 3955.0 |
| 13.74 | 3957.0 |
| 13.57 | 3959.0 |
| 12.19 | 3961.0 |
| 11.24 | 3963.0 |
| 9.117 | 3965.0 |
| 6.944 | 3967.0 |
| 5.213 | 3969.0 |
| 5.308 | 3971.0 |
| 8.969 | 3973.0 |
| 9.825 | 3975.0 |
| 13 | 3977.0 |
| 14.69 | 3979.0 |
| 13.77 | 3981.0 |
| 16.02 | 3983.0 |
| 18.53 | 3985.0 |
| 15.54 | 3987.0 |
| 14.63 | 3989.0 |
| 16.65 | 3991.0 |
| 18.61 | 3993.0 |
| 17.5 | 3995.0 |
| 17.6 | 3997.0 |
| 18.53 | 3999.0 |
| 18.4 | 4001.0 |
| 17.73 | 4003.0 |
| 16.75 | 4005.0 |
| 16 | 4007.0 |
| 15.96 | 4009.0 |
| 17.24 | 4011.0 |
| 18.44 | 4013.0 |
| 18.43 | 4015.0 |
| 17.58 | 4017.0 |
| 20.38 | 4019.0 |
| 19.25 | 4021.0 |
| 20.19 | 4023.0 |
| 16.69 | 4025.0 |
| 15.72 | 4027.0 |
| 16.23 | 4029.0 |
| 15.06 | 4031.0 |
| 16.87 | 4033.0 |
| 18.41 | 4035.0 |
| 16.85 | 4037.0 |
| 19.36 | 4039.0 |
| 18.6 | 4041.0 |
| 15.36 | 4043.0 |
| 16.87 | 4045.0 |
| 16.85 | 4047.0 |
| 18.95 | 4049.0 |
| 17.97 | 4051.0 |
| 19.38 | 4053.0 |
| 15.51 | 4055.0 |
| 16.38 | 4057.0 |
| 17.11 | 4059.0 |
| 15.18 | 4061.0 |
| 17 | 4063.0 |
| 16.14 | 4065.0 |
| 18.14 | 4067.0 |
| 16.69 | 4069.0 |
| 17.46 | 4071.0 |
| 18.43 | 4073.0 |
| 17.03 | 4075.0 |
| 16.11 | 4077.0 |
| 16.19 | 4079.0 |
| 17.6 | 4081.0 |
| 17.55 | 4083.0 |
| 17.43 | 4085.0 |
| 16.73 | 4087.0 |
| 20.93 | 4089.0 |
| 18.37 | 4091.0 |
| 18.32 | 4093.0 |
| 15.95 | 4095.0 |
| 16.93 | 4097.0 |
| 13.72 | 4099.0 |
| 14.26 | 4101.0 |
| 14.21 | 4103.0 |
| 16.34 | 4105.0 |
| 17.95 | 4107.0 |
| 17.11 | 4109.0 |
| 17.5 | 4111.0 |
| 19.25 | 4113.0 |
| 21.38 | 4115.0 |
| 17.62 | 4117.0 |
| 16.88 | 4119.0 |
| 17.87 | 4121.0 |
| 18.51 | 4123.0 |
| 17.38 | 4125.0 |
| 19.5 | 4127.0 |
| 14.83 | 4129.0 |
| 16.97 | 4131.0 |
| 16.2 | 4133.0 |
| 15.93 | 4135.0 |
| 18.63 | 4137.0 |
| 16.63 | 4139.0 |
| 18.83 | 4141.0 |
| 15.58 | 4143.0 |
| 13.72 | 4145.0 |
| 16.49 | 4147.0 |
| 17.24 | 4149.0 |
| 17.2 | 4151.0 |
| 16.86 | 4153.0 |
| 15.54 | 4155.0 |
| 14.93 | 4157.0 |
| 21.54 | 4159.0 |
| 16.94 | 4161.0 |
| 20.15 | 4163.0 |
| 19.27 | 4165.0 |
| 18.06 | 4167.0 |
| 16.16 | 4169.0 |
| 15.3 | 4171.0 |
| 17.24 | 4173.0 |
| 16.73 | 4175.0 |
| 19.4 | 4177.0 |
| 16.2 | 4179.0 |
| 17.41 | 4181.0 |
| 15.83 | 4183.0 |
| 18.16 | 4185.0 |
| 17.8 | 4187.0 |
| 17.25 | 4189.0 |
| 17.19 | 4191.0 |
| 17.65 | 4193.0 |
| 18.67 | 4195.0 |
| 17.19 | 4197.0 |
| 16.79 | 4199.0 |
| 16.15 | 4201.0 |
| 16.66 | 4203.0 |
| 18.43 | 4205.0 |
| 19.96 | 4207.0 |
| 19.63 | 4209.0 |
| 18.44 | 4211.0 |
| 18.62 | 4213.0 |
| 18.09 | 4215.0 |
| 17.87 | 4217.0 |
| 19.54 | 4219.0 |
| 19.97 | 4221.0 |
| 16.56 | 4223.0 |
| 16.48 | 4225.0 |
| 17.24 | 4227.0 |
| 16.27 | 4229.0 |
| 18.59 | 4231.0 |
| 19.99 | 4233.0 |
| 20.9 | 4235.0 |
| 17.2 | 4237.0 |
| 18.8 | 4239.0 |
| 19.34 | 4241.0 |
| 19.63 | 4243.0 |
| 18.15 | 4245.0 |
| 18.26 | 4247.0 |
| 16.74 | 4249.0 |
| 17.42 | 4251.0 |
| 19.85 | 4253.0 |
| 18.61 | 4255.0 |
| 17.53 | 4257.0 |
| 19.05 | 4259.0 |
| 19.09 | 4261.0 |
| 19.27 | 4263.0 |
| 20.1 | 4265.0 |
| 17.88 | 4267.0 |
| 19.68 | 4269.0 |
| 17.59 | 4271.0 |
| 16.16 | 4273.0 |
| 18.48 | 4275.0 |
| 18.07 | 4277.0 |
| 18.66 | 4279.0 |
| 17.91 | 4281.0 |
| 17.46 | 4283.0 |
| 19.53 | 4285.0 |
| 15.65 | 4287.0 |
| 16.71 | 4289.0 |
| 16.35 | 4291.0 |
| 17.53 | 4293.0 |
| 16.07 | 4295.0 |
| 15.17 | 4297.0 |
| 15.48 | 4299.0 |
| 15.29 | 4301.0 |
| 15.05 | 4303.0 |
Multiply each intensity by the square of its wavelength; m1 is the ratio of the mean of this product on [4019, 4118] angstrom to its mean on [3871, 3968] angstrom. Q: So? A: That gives 1.67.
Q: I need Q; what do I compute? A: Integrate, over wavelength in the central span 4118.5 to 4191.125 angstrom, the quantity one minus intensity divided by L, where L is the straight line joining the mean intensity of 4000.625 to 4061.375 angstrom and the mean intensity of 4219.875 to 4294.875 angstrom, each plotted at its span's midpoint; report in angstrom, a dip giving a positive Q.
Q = 2.5 angstrom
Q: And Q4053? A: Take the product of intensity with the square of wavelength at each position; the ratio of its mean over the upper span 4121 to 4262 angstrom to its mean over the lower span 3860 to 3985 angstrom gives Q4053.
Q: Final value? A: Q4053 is 1.8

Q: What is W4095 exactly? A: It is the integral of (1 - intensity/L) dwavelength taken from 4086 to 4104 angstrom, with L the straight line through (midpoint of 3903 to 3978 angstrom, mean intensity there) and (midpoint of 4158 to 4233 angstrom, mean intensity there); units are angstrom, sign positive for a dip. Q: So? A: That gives -1.8 angstrom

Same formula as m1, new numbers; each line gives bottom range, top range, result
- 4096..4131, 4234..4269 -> 1.17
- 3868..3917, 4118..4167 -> 1.64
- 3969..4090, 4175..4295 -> 1.20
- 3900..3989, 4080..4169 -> 1.64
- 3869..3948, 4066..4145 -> 1.74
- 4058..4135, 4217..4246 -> 1.15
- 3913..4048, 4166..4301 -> 1.44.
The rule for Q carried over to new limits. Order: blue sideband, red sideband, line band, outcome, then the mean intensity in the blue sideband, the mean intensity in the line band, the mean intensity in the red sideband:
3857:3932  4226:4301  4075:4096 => -3.7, 11.6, 17.5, 18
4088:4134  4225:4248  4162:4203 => 1.3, 17.3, 17.4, 18.5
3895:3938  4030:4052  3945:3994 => 3.7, 11.3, 12.8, 17.4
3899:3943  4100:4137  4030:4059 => -4.9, 10.8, 17.3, 17.2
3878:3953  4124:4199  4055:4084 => -3.8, 11.1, 16.9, 17.2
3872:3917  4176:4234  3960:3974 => 5.1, 11.9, 8.43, 17.9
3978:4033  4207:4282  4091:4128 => 0.8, 17.1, 17.3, 18.4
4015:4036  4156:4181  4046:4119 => 1.9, 17.7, 17.2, 17.6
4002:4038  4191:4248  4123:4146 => 1.4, 17.4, 16.8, 18.2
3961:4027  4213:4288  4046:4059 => -1.3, 15.1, 17.5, 18.3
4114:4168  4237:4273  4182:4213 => 0.4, 17.4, 17.7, 18.5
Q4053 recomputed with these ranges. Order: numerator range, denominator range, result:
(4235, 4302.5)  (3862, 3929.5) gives 1.82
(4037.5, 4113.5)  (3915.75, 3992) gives 1.60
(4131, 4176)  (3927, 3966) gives 1.79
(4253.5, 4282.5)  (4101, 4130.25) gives 1.13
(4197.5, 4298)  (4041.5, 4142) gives 1.13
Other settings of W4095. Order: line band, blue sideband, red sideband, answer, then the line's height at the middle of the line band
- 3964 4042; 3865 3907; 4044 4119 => -3.6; 14.9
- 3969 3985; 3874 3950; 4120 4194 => 1.2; 12.6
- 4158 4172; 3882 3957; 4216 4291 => -1.5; 16.4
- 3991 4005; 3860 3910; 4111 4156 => -3.7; 14.2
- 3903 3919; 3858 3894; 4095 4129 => -2.6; 11.8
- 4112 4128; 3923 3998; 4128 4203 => -2.7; 15.9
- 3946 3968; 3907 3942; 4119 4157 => -2.5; 11.3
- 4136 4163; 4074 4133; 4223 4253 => 0.8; 17.6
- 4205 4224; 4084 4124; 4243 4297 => -1.0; 17.8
